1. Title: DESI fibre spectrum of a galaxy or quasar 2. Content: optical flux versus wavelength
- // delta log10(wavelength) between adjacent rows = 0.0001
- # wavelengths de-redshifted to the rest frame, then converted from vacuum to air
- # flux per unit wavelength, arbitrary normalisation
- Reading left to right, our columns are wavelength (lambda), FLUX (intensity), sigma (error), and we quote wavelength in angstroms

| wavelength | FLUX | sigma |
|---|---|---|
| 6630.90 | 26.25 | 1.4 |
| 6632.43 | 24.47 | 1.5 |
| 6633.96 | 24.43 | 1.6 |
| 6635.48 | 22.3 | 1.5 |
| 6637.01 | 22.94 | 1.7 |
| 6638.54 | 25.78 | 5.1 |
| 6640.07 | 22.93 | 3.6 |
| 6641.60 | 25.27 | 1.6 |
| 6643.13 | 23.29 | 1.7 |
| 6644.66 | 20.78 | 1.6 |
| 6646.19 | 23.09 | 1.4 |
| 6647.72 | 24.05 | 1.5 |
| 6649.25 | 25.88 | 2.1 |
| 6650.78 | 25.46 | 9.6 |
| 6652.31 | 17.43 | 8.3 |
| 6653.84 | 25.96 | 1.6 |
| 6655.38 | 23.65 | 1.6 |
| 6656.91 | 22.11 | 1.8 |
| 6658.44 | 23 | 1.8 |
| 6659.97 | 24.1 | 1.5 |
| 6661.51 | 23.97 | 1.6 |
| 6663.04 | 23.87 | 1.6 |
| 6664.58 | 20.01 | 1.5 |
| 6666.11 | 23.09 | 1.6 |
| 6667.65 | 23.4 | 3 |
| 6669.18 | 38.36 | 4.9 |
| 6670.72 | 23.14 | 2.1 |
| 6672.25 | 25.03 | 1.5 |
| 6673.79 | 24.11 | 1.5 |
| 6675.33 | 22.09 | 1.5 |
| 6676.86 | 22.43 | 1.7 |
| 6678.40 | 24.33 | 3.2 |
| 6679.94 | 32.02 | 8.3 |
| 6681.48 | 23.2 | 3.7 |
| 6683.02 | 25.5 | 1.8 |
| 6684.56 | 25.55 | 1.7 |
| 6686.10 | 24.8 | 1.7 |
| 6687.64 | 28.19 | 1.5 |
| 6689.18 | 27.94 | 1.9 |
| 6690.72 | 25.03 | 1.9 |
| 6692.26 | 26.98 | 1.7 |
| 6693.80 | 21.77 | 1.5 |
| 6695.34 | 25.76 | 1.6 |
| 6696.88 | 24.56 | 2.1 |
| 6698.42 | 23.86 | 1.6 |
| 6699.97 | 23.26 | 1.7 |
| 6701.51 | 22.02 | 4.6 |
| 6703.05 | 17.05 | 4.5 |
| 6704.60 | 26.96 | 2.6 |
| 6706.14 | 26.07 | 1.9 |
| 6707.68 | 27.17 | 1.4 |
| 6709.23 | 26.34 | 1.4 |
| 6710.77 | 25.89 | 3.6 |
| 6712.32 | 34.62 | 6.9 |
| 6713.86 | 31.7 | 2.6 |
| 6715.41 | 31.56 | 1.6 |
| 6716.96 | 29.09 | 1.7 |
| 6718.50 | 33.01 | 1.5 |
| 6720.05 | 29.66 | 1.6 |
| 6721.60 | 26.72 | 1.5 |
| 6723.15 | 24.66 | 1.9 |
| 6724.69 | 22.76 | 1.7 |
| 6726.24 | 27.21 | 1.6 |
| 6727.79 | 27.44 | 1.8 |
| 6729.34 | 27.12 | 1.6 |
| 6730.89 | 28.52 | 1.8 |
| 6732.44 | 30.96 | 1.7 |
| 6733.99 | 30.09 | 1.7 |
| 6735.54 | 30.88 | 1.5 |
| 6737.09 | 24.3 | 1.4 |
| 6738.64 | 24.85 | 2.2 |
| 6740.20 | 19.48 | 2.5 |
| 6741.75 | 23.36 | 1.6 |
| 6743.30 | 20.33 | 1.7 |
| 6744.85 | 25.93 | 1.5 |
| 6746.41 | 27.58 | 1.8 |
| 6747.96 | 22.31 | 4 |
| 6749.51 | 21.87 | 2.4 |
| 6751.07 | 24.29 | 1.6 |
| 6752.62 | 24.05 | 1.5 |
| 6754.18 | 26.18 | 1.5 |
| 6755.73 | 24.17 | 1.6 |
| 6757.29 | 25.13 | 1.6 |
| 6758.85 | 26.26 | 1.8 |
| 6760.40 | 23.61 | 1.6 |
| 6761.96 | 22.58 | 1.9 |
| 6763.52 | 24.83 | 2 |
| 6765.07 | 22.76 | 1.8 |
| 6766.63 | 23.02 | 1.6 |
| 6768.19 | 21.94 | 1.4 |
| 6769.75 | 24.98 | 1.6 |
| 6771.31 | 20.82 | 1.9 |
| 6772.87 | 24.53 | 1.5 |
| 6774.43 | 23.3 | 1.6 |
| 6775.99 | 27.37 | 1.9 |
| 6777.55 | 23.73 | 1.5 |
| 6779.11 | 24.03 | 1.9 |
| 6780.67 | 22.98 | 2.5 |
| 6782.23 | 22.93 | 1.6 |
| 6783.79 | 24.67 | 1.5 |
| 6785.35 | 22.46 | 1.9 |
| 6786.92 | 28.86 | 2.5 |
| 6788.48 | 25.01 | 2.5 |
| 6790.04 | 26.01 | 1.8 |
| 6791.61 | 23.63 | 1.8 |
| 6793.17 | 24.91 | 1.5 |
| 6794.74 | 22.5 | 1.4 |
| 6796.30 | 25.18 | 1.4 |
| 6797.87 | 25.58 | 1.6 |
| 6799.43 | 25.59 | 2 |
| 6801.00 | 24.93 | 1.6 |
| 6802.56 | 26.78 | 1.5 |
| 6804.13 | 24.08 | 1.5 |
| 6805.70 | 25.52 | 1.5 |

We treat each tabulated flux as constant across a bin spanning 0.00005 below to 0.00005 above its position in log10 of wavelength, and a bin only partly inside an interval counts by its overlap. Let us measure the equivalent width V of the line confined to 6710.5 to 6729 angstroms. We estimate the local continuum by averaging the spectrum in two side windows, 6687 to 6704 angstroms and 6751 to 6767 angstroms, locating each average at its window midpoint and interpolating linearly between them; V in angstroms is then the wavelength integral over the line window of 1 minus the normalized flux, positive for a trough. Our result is -3.4 angstroms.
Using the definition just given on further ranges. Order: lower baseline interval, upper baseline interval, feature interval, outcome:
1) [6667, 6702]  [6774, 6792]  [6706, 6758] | -3.3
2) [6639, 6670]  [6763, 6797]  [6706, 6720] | -3.3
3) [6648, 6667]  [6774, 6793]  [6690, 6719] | -3.2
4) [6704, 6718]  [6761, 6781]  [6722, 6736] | -0.2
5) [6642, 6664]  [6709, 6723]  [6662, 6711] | 3.1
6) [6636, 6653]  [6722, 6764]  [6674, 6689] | -0.8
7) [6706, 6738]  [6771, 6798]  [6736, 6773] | 3.6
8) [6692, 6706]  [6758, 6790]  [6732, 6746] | -1.0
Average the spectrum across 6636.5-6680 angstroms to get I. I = 24.1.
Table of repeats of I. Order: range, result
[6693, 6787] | 25.3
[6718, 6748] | 26.4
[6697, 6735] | 27.2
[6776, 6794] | 24.6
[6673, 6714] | 25.4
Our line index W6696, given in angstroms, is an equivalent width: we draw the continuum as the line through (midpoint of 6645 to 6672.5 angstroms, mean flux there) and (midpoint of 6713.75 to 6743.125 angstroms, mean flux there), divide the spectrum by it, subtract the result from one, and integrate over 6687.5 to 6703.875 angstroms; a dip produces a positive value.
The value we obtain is 1.1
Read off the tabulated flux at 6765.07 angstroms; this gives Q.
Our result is 22.76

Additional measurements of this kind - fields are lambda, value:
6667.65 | 23.4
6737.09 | 24.3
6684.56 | 25.55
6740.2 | 19.48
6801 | 24.93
